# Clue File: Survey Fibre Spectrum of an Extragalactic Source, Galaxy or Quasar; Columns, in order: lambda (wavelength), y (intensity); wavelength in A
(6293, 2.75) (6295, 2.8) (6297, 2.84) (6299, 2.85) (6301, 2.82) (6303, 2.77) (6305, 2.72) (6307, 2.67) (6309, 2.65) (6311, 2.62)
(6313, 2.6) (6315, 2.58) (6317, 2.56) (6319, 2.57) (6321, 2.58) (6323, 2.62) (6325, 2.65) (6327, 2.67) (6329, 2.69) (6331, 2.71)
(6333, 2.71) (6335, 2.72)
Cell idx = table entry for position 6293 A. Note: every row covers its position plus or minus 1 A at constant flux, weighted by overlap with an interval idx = 2.75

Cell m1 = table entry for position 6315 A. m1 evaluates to 2.58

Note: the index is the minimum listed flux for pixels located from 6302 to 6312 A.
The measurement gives 2.62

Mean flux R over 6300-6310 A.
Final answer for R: 2.73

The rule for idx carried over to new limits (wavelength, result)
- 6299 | 2.85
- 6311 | 2.62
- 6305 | 2.72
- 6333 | 2.71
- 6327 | 2.67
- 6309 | 2.65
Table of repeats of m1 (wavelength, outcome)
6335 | 2.72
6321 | 2.58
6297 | 2.84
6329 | 2.69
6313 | 2.6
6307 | 2.67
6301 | 2.82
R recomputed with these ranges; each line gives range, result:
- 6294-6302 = 2.83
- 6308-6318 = 2.6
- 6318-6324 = 2.59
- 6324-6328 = 2.66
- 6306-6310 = 2.66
